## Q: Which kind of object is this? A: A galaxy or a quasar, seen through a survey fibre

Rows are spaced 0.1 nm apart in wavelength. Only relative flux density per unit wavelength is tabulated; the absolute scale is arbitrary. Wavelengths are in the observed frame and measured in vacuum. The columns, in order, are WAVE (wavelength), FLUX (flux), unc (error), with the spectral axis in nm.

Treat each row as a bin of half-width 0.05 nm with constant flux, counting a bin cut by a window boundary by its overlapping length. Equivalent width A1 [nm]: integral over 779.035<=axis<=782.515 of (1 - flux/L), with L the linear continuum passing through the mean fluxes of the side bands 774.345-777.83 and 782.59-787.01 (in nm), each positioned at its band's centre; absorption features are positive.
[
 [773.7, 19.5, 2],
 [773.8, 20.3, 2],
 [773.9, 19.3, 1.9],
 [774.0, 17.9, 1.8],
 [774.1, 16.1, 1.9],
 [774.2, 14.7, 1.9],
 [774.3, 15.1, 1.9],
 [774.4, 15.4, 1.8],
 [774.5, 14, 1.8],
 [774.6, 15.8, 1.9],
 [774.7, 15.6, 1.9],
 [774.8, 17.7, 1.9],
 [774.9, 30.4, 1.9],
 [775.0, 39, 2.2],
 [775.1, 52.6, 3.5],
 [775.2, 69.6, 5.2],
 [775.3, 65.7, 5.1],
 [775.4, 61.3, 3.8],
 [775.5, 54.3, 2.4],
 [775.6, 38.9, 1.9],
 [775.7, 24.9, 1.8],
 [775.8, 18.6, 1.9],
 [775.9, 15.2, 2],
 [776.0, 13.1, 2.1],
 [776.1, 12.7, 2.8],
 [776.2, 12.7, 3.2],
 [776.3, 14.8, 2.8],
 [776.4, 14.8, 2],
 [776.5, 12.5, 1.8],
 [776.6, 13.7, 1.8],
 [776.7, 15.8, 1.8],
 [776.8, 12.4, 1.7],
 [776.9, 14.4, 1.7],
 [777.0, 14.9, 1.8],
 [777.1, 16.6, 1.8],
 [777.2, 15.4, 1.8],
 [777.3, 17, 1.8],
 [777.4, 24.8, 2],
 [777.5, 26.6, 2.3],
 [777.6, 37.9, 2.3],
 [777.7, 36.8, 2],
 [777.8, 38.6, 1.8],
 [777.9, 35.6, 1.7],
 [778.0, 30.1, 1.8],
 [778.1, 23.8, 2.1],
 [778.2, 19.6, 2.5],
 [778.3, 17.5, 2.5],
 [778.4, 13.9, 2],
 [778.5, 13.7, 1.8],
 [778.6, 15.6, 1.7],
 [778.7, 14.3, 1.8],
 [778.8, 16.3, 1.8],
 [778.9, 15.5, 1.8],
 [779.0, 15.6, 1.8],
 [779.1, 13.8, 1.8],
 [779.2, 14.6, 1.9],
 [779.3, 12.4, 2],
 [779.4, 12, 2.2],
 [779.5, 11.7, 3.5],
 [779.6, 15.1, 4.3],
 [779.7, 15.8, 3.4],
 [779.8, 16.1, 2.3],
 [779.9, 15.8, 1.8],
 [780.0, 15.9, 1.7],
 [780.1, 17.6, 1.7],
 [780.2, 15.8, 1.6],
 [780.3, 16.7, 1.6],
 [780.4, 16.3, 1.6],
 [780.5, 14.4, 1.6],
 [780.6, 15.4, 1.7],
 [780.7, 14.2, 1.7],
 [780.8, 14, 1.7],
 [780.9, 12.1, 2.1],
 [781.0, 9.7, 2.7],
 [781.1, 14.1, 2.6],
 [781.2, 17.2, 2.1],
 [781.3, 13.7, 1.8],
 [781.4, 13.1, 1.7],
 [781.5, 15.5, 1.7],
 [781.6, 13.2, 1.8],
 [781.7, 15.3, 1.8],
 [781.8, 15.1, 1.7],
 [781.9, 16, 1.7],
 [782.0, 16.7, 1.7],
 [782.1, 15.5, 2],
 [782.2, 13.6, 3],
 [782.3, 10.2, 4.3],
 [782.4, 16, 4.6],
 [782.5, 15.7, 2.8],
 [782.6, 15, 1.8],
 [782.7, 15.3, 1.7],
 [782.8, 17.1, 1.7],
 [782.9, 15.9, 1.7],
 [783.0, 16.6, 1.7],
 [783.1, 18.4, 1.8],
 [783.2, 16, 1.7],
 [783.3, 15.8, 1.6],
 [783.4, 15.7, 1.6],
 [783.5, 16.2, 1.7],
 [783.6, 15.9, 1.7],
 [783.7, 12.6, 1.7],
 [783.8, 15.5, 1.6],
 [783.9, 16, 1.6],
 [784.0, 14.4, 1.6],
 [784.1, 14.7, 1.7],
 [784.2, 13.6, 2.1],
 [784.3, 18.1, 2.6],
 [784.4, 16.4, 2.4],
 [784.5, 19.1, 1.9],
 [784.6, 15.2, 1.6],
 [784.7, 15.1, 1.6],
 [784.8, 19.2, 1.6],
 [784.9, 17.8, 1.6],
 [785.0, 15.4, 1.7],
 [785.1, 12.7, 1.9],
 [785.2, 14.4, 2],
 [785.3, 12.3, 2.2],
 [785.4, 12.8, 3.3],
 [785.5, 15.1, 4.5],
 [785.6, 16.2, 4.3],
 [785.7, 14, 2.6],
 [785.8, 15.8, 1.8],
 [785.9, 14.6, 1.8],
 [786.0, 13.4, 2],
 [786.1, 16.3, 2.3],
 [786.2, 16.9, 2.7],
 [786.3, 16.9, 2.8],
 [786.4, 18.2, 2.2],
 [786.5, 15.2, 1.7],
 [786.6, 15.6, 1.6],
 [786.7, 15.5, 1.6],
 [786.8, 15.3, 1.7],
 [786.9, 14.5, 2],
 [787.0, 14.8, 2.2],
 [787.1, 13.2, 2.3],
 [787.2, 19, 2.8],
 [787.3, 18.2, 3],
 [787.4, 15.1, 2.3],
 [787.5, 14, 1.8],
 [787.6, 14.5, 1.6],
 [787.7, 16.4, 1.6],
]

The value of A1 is 0.99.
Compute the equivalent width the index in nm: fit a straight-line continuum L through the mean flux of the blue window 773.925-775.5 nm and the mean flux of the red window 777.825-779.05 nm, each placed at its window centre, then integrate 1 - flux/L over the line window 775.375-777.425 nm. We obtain 0.48 nm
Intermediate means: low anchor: 31.3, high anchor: 19.7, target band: 20.4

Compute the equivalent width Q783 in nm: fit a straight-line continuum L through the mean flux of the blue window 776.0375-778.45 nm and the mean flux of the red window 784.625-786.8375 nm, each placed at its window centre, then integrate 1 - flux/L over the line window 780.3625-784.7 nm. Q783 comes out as 0.54 nm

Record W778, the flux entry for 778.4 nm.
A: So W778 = 13.9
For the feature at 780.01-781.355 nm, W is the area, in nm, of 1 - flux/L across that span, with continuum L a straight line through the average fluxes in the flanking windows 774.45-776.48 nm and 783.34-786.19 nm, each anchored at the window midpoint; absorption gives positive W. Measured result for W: 0.432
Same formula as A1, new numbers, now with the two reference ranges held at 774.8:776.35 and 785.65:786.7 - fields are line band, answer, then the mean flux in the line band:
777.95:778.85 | 0.34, 18.3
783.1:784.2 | 0.26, 15.3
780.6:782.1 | 0.61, 14.4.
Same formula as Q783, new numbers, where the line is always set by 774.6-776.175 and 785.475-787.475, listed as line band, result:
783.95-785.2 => 0.19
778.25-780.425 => 0.99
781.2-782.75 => 0.57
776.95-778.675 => 0.40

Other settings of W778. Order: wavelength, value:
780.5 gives 14.4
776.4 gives 14.8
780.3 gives 16.7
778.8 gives 16.3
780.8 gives 14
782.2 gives 13.6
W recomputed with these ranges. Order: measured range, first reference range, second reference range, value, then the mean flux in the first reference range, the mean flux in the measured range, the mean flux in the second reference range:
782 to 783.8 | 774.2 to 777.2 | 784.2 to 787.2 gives 0.27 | 24.9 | 15.4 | 15.5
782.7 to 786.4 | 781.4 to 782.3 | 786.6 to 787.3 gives -0.11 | 14.7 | 15.6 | 15.6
